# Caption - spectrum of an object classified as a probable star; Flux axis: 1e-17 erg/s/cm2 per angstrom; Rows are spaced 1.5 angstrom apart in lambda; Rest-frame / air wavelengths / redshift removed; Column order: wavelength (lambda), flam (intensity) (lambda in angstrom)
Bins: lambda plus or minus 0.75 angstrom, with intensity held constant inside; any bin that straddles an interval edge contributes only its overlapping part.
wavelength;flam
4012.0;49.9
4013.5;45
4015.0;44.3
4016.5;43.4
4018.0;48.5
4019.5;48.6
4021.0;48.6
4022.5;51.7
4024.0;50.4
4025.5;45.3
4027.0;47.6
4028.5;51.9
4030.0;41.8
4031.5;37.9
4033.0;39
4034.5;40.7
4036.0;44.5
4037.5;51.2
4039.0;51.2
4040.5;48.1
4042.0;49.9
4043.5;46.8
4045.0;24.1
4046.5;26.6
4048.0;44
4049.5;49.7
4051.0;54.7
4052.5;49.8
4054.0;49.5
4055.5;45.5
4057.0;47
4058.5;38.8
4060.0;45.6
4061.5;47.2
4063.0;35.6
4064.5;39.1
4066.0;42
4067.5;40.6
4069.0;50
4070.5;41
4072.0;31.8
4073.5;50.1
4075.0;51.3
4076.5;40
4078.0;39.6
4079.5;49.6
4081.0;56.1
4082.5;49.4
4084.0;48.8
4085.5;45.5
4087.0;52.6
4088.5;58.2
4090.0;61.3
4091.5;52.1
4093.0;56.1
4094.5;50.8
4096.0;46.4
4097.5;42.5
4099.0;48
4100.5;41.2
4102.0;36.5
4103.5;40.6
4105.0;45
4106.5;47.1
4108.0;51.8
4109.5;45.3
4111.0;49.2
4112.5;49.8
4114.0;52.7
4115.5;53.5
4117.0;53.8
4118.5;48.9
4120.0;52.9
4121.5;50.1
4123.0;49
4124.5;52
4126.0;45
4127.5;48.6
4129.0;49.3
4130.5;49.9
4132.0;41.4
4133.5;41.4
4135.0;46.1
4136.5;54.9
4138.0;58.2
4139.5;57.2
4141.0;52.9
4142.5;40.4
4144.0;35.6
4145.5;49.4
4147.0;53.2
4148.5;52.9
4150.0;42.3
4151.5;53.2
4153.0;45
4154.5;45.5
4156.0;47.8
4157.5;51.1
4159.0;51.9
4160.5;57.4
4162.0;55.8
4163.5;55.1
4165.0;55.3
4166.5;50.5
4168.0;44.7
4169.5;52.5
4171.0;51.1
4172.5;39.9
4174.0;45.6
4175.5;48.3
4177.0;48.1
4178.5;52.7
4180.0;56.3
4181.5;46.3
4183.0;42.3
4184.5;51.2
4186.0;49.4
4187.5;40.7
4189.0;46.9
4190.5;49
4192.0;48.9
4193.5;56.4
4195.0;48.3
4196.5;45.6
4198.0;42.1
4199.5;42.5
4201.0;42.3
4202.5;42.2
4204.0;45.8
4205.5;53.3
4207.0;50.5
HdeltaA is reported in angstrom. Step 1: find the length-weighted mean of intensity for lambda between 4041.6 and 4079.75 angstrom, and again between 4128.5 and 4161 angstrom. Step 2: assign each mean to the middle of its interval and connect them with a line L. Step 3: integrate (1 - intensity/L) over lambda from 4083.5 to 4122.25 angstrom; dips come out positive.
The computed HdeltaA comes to -2.7 angstrom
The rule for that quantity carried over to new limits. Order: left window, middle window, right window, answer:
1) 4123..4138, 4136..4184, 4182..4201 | -2.3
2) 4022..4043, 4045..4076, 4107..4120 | 2.9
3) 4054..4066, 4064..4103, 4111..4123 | -0.4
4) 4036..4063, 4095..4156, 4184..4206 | -2.7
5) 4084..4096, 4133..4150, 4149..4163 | 0.6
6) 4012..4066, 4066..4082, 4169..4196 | 0.3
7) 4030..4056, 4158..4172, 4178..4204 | -1.7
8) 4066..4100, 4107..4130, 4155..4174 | -0.4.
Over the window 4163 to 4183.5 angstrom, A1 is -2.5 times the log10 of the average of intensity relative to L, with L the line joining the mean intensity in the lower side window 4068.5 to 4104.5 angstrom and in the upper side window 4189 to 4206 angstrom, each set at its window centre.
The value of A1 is -0.05 mag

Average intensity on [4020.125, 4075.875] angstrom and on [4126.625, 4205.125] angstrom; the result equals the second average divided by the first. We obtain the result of 1.1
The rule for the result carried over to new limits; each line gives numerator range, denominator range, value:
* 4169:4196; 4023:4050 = 1.10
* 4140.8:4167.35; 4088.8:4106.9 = 1.04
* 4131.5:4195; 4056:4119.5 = 1.05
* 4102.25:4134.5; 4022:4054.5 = 1.07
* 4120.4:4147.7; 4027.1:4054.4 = 1.09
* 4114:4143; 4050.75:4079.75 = 1.13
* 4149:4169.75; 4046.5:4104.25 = 1.09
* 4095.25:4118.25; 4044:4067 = 1.10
